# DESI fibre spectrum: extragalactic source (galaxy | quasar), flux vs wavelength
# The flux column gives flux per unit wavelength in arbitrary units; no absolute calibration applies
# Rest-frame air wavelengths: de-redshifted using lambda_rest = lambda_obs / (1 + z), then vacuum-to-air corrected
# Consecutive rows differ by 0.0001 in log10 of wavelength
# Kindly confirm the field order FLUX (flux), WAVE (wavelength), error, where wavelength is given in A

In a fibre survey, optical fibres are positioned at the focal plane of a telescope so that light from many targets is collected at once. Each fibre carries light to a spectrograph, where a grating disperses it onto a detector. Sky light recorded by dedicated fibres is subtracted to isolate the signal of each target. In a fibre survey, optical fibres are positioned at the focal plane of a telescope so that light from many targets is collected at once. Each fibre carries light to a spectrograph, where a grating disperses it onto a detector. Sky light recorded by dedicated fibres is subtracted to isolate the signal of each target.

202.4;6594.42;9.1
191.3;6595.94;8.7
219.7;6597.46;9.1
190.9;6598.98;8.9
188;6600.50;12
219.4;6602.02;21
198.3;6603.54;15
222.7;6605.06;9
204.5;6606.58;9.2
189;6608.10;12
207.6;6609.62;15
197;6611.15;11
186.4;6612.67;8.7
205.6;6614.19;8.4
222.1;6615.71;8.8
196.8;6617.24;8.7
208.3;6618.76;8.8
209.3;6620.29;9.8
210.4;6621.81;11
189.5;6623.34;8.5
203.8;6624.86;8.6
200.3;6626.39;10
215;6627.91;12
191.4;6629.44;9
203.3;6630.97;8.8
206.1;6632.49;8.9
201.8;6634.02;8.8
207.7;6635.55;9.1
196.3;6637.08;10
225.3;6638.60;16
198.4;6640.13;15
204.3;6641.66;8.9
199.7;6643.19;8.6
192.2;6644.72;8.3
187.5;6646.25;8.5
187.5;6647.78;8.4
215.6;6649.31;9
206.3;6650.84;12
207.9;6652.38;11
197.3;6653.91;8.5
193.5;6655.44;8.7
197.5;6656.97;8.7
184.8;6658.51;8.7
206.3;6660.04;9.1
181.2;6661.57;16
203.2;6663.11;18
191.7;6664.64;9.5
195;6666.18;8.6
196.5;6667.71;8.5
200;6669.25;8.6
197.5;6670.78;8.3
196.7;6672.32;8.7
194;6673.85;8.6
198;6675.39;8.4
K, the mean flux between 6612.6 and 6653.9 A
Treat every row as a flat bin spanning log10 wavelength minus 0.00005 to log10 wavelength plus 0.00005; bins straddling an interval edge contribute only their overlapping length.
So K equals 203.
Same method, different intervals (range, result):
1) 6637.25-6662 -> 199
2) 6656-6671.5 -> 195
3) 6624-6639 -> 205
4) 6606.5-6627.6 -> 202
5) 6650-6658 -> 200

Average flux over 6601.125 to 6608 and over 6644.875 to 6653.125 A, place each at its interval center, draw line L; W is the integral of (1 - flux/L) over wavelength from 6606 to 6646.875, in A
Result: 0.4 A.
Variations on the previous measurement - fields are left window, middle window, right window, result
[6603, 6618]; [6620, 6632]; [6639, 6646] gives -0.1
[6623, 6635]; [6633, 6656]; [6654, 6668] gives -0.4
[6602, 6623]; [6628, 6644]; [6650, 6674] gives -0.2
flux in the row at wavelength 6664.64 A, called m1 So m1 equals 191.7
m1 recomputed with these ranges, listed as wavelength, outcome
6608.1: 189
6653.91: 197.3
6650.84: 206.3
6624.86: 203.8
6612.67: 186.4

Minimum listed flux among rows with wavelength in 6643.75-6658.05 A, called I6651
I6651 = 187.5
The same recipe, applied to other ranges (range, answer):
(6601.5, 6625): 186.4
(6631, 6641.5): 196.3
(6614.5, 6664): 181.2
